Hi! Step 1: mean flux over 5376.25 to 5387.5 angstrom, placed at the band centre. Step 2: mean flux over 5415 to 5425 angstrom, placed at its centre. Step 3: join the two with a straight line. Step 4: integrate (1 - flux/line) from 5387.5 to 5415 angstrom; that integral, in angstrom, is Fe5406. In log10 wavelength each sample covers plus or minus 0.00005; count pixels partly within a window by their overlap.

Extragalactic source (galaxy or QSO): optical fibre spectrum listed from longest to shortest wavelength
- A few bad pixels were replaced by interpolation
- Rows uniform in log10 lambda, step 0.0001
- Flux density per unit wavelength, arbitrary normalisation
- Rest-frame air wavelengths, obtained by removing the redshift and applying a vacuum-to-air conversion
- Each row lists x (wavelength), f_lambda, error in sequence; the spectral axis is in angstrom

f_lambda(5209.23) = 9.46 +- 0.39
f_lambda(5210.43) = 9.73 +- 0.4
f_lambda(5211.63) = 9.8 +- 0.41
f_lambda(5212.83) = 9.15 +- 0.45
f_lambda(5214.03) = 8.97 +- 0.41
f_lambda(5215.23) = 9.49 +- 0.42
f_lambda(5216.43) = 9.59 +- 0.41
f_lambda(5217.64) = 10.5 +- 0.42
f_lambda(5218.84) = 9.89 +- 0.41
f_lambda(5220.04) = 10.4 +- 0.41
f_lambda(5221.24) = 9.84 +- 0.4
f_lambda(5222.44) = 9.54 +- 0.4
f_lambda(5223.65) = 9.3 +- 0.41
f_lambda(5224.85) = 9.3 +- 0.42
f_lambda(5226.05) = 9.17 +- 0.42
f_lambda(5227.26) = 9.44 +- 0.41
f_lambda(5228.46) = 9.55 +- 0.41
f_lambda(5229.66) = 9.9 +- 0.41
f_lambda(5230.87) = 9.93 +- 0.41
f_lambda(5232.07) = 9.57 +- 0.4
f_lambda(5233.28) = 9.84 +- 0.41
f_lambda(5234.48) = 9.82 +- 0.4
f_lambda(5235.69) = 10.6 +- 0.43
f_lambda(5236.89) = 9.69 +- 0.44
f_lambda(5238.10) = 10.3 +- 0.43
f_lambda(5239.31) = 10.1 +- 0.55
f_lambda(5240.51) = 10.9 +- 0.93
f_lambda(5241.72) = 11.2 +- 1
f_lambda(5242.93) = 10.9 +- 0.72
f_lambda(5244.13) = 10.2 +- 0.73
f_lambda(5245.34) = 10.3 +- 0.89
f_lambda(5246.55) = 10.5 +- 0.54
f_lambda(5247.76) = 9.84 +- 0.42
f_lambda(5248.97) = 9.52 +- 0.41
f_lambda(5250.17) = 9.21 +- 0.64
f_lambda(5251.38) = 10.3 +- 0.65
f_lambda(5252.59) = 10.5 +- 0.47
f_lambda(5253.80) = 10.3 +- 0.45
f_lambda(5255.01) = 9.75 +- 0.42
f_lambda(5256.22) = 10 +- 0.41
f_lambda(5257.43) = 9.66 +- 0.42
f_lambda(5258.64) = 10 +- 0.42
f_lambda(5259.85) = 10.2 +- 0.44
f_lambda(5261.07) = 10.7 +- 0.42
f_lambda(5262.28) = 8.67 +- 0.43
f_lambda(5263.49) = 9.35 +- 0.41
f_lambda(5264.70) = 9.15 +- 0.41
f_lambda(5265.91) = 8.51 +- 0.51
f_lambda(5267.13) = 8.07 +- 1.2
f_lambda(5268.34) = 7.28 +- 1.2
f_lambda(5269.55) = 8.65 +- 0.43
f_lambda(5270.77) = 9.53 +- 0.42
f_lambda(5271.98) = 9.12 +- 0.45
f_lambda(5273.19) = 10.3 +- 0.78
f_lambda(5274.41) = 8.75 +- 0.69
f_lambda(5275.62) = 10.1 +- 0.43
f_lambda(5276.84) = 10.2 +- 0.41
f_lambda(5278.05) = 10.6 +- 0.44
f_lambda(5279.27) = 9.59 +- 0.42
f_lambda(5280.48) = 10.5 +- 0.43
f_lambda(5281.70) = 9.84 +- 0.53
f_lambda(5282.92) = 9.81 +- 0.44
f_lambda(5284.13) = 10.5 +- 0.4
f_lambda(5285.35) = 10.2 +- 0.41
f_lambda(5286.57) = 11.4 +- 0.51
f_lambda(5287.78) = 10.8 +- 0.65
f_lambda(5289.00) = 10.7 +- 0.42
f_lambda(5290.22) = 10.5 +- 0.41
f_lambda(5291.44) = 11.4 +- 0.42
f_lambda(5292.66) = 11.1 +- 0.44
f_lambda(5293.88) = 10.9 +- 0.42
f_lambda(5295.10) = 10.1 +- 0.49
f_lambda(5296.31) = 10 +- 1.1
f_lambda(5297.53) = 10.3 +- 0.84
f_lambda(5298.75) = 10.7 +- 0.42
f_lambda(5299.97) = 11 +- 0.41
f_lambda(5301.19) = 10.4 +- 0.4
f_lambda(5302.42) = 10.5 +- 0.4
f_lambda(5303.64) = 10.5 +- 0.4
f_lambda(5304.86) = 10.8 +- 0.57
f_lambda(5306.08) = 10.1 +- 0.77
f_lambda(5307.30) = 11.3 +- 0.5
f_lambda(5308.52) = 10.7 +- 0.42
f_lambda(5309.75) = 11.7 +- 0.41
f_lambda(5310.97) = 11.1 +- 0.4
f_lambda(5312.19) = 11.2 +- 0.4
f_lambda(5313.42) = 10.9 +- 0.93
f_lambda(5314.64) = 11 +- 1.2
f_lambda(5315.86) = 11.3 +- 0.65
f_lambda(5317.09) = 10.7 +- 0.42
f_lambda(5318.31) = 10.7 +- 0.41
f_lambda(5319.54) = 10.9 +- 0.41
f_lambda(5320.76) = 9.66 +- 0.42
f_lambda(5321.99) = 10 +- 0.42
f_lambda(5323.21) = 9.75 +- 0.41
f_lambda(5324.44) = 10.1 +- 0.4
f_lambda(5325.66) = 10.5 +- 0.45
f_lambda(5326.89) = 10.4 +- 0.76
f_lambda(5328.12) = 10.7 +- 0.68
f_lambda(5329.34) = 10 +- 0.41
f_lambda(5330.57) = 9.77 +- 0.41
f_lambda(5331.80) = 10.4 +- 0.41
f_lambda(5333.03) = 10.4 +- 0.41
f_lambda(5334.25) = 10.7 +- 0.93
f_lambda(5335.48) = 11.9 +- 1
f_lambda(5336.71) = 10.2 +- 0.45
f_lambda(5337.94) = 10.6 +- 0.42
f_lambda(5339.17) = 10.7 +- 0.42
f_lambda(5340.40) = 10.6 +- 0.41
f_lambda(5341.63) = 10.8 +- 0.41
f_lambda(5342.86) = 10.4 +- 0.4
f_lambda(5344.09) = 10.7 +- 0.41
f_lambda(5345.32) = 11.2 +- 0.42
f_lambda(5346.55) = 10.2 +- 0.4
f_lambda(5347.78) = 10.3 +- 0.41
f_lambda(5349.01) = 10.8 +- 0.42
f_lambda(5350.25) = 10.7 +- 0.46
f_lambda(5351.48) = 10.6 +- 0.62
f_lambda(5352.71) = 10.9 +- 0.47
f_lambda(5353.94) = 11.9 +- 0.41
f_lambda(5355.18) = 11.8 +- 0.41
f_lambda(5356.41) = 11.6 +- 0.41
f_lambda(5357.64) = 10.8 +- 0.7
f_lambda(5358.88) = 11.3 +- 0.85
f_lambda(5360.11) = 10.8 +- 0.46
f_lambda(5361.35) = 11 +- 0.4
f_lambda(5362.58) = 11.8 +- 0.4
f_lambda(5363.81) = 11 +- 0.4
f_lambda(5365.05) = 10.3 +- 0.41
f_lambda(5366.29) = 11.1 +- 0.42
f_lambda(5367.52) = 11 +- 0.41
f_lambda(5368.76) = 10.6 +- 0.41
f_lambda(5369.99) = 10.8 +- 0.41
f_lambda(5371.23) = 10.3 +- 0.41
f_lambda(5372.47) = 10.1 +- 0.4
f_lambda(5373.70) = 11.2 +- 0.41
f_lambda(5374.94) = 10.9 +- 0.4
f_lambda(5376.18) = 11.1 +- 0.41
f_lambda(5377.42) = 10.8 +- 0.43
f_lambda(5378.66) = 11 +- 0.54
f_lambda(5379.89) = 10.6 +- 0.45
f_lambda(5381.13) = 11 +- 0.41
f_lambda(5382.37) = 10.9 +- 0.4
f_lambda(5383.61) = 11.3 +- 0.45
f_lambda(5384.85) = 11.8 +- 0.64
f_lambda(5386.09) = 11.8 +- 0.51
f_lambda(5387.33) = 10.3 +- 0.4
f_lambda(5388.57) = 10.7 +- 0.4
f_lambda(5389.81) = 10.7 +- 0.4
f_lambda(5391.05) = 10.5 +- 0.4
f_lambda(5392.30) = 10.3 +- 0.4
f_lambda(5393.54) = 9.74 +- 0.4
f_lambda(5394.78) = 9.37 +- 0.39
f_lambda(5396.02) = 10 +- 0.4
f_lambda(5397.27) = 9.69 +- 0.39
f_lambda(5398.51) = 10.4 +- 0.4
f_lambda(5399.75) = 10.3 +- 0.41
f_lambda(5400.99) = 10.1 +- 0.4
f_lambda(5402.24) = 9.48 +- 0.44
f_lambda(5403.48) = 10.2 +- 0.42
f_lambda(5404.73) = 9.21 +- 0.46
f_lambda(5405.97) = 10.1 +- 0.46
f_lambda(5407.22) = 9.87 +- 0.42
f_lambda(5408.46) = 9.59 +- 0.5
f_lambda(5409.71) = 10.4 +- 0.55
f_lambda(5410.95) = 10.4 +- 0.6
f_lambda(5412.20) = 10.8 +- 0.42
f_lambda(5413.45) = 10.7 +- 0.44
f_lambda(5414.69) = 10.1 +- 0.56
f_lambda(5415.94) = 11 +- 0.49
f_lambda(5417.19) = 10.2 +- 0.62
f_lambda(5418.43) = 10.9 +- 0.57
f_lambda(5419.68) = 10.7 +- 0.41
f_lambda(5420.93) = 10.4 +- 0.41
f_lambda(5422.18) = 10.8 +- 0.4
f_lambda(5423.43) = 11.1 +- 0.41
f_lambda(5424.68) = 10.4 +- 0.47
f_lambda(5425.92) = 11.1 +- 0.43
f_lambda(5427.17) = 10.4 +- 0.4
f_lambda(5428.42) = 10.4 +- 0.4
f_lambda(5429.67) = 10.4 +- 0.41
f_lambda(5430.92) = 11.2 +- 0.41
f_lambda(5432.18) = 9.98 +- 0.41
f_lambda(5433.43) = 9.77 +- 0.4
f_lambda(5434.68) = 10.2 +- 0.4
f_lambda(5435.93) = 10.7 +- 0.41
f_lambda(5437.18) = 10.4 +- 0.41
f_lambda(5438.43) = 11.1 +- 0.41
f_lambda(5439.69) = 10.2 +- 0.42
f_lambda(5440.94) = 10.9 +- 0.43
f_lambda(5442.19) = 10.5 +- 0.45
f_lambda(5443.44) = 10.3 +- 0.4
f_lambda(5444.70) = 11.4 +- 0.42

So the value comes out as 1.9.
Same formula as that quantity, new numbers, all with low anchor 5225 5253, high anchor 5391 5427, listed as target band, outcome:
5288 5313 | -1.5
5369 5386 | -1.2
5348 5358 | -0.9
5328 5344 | -0.6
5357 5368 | -0.9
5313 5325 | -0.4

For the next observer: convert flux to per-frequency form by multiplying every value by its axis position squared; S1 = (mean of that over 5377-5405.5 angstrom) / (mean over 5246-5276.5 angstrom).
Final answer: 1.2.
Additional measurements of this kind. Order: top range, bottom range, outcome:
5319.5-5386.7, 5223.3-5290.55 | 1.13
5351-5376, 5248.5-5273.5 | 1.21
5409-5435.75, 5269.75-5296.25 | 1.08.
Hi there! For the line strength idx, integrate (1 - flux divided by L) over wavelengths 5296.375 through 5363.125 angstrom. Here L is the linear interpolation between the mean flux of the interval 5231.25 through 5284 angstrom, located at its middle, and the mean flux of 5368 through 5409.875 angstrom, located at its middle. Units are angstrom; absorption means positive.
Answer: -3.7 angstrom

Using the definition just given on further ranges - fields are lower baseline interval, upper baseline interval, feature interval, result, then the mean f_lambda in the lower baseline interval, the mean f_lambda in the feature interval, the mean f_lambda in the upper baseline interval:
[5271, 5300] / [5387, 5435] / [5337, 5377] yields -2.1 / 10.3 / 10.9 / 10.3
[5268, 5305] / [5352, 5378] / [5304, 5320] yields -0.7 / 10.2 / 10.9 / 11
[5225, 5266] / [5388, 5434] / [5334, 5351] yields -0.9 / 9.94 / 10.7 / 10.3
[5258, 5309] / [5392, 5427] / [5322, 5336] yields -0.3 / 10.1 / 10.4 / 10.3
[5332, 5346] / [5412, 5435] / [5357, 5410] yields 0.4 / 10.7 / 10.6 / 10.6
